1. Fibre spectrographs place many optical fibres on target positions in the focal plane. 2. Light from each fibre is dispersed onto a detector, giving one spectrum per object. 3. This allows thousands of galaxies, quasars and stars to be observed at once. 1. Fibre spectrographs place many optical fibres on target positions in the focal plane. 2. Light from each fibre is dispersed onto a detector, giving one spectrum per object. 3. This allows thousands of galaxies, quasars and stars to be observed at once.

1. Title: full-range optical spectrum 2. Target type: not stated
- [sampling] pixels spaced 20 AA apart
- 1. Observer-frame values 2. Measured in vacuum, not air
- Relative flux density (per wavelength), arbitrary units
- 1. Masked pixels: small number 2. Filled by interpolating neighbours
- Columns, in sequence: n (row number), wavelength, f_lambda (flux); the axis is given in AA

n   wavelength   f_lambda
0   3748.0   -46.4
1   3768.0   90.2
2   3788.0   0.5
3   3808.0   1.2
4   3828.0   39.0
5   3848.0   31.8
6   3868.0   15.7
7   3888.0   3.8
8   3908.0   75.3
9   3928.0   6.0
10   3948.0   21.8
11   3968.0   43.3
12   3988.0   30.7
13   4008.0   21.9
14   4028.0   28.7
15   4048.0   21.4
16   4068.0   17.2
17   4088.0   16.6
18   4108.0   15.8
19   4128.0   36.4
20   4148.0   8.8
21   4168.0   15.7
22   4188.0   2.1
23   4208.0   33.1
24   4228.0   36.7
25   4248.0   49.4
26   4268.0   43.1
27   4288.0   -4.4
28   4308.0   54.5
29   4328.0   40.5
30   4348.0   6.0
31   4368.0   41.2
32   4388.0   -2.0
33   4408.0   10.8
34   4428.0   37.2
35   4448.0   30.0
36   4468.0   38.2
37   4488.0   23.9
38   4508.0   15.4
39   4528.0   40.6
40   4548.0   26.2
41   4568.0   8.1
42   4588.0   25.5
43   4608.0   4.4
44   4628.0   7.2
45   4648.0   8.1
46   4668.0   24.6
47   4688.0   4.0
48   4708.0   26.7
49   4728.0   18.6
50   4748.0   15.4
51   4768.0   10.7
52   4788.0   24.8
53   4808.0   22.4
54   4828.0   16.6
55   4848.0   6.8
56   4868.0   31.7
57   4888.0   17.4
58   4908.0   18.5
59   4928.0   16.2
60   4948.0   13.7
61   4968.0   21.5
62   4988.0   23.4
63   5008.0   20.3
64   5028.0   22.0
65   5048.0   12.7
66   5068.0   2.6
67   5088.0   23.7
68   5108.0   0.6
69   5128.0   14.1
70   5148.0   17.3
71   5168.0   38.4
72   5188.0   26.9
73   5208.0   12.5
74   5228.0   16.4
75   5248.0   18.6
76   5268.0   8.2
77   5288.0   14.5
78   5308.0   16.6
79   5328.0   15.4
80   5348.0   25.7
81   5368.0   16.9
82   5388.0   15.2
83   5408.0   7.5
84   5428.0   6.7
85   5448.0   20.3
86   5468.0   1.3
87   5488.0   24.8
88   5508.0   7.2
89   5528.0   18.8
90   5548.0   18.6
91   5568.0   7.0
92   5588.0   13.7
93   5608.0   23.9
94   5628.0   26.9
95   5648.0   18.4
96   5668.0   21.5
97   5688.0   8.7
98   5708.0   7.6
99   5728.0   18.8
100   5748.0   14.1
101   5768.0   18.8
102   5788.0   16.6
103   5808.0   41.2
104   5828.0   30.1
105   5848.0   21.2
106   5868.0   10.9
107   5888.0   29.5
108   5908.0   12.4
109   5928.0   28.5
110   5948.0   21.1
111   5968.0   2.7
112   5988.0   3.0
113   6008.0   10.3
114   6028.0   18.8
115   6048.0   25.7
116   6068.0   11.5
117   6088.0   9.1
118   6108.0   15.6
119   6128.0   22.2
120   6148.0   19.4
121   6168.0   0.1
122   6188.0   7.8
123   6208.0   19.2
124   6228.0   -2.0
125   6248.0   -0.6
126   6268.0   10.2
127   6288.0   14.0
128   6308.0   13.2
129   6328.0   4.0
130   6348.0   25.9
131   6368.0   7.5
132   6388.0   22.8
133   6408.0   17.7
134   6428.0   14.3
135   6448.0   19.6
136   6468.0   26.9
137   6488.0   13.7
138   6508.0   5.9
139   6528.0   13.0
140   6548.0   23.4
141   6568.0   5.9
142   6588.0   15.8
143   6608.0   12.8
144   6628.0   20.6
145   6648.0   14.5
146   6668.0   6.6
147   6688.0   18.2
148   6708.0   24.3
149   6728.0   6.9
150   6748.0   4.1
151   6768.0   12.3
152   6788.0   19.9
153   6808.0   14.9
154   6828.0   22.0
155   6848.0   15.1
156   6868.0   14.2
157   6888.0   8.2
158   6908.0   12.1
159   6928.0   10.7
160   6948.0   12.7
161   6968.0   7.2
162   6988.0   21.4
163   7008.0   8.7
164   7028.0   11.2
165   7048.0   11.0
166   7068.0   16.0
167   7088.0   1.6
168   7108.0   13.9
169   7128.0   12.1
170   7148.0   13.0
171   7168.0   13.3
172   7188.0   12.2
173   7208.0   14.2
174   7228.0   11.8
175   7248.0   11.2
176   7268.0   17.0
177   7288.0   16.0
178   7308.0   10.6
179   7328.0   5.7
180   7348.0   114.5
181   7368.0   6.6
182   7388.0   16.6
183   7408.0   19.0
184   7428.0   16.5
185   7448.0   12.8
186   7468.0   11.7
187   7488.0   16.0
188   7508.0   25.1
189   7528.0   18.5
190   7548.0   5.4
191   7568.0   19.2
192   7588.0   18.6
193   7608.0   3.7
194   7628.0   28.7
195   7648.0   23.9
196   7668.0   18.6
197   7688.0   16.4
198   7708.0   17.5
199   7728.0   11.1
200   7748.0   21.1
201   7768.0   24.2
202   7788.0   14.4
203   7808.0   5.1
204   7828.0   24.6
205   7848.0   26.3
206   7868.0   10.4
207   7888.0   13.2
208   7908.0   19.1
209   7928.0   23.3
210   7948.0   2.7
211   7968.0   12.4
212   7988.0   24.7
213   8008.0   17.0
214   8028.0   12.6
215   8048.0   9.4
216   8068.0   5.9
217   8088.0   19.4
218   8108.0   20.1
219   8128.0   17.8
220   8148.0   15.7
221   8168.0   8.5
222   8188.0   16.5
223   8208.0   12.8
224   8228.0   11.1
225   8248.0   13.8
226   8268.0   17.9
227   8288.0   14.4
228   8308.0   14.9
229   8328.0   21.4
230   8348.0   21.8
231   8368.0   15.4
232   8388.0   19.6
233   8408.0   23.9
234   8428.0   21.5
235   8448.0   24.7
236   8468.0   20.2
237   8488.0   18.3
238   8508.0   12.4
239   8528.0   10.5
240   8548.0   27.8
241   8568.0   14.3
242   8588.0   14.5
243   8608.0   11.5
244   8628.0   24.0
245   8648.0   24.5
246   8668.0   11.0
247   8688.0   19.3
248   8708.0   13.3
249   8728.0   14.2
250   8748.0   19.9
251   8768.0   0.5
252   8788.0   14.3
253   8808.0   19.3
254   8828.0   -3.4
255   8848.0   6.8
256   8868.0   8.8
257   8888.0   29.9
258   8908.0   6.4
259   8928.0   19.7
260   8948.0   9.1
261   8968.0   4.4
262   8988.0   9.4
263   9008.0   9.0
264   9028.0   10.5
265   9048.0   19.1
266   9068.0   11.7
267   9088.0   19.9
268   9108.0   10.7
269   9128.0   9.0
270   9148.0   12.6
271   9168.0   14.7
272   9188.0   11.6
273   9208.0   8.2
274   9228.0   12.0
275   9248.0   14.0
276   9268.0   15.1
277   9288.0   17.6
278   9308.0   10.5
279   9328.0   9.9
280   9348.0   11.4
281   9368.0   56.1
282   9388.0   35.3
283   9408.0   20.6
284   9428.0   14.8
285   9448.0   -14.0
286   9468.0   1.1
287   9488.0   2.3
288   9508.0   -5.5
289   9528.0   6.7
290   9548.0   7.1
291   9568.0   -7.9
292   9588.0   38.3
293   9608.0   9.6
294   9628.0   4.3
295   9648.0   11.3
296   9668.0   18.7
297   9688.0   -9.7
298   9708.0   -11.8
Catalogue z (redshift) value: 0.97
